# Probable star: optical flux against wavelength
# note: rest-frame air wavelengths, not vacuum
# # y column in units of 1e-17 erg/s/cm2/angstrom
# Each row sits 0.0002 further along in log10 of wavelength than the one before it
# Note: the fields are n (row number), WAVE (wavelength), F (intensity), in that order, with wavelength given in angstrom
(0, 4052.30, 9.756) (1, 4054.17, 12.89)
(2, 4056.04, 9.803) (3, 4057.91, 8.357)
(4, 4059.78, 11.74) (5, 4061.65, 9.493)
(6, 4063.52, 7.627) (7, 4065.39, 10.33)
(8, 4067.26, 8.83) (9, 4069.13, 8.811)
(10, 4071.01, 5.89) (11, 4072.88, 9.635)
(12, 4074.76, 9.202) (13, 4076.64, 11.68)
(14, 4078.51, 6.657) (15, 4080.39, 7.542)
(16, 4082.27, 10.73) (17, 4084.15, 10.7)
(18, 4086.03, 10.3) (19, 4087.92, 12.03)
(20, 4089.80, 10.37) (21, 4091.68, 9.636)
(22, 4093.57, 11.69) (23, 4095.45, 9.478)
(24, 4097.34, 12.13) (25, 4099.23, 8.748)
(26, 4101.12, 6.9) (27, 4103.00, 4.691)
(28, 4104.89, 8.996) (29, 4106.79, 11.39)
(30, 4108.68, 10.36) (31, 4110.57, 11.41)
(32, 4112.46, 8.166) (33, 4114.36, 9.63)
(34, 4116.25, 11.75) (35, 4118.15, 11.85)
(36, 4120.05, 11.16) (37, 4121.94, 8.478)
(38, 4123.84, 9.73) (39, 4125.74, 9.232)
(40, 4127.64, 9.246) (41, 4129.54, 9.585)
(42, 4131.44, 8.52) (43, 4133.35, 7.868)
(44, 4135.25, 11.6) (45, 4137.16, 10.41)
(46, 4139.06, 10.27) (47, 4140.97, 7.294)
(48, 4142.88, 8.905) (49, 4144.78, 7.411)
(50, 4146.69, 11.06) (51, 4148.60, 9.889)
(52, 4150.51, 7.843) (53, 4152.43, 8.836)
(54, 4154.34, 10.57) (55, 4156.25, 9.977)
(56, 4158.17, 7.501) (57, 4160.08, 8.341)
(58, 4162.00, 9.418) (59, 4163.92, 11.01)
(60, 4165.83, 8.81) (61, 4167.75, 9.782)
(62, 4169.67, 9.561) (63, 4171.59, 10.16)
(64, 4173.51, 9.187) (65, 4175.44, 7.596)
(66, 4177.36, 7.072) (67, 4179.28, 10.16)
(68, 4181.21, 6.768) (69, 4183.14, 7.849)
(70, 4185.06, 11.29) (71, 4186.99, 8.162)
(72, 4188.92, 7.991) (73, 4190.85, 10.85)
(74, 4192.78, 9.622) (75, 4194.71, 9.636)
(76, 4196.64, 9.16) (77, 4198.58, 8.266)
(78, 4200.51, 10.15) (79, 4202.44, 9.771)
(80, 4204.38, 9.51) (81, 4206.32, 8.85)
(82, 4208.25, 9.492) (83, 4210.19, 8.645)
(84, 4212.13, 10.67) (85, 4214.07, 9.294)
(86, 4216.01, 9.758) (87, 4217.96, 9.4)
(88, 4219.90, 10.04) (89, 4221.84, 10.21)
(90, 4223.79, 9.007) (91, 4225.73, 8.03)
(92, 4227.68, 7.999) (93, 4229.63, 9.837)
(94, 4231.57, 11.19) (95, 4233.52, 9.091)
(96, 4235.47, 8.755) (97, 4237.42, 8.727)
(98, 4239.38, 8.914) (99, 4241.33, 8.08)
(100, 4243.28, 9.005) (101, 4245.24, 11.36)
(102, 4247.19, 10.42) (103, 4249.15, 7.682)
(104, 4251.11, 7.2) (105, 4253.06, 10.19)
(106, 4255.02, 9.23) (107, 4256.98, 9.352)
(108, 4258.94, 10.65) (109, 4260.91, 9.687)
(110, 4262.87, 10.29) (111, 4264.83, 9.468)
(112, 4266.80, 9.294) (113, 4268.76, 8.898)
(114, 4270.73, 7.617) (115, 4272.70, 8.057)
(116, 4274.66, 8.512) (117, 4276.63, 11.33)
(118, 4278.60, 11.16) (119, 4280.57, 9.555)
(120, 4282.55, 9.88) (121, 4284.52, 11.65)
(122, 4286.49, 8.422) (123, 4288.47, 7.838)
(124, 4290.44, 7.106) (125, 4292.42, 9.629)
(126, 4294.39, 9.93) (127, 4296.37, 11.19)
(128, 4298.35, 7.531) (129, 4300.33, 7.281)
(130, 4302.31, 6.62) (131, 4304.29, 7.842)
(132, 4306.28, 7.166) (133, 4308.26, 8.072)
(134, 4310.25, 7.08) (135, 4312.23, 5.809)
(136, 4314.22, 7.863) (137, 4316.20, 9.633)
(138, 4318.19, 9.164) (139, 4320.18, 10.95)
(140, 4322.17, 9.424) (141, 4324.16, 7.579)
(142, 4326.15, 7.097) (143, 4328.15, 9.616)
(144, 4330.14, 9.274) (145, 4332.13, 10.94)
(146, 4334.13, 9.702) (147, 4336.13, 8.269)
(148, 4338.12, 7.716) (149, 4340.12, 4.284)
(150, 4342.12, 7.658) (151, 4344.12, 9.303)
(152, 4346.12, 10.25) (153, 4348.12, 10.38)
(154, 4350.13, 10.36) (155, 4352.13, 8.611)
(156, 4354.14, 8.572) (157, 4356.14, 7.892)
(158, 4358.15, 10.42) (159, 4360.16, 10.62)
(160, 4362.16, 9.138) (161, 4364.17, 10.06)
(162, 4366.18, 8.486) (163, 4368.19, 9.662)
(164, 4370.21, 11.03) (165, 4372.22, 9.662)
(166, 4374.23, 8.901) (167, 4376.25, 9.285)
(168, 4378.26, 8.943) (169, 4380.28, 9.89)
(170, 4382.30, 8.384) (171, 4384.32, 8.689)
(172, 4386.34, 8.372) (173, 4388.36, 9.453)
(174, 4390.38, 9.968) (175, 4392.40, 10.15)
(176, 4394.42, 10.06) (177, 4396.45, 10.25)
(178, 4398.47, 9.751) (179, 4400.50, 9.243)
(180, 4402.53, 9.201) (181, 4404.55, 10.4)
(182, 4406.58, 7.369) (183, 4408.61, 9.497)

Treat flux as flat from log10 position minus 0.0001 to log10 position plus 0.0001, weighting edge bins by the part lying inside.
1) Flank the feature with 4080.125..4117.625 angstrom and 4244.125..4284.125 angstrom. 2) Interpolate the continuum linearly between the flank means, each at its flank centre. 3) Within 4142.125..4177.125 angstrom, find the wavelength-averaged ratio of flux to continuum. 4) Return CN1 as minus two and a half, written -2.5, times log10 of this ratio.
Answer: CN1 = 0.07 mag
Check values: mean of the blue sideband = 9.89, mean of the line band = 9.17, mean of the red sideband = 9.52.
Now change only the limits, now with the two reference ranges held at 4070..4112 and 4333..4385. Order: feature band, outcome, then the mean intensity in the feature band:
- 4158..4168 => 0.021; 9.23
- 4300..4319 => 0.197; 7.65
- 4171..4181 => 0.093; 8.63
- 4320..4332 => 0.017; 9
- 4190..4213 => -0.022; 9.54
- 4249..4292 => -0.003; 9.27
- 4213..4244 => 0.011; 9.21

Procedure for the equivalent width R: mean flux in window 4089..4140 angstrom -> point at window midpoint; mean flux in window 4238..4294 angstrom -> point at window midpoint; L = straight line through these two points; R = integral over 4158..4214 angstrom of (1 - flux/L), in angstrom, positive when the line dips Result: 2.15 angstrom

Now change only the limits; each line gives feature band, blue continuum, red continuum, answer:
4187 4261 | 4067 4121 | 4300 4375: -1.2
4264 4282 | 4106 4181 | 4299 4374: -0.7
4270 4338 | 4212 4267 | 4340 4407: 4.3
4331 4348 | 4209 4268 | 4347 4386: 1.4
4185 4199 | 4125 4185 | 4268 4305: -0.3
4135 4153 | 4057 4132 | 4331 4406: 0.5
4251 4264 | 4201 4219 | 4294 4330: -1.0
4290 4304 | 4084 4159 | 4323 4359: 0.7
